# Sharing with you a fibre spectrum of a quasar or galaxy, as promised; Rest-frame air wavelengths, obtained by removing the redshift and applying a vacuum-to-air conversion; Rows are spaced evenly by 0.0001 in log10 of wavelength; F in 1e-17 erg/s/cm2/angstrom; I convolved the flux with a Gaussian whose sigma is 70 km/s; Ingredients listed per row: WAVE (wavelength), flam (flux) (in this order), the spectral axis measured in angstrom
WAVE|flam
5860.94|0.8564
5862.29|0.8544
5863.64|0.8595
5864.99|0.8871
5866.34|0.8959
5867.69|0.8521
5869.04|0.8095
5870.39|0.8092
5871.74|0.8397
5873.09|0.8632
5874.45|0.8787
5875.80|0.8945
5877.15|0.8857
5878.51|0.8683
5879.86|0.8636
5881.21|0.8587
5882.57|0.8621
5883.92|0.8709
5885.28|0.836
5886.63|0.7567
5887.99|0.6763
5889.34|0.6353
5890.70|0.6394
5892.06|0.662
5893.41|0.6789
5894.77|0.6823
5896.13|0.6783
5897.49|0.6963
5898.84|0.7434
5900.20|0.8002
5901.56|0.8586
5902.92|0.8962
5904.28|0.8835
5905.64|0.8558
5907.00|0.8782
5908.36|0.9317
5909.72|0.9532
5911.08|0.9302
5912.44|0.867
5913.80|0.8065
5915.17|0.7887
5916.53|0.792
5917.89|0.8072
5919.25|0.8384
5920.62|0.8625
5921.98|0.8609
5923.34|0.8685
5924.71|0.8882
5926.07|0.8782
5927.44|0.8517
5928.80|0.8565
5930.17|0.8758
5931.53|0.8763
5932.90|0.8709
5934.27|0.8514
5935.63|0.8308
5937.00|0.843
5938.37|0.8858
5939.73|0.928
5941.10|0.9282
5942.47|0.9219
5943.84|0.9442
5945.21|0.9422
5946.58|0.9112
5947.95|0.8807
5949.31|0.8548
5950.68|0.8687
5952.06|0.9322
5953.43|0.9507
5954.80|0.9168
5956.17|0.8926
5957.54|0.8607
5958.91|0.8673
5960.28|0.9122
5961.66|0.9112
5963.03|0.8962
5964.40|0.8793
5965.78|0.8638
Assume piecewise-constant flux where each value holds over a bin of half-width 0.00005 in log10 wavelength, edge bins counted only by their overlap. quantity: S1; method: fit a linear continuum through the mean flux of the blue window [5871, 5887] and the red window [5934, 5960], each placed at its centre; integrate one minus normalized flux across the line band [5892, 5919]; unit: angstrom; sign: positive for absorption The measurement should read 1.9 angstrom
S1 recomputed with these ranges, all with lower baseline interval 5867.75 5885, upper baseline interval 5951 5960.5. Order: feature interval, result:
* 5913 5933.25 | 0.84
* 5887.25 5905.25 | 2.78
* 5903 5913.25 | -0.27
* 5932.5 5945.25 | 0.01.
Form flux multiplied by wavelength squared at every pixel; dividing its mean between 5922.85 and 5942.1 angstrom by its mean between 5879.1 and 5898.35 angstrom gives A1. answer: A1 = 1.2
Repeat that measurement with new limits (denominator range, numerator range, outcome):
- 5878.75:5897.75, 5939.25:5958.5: 1.24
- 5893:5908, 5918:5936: 1.10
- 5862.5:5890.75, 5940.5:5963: 1.12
